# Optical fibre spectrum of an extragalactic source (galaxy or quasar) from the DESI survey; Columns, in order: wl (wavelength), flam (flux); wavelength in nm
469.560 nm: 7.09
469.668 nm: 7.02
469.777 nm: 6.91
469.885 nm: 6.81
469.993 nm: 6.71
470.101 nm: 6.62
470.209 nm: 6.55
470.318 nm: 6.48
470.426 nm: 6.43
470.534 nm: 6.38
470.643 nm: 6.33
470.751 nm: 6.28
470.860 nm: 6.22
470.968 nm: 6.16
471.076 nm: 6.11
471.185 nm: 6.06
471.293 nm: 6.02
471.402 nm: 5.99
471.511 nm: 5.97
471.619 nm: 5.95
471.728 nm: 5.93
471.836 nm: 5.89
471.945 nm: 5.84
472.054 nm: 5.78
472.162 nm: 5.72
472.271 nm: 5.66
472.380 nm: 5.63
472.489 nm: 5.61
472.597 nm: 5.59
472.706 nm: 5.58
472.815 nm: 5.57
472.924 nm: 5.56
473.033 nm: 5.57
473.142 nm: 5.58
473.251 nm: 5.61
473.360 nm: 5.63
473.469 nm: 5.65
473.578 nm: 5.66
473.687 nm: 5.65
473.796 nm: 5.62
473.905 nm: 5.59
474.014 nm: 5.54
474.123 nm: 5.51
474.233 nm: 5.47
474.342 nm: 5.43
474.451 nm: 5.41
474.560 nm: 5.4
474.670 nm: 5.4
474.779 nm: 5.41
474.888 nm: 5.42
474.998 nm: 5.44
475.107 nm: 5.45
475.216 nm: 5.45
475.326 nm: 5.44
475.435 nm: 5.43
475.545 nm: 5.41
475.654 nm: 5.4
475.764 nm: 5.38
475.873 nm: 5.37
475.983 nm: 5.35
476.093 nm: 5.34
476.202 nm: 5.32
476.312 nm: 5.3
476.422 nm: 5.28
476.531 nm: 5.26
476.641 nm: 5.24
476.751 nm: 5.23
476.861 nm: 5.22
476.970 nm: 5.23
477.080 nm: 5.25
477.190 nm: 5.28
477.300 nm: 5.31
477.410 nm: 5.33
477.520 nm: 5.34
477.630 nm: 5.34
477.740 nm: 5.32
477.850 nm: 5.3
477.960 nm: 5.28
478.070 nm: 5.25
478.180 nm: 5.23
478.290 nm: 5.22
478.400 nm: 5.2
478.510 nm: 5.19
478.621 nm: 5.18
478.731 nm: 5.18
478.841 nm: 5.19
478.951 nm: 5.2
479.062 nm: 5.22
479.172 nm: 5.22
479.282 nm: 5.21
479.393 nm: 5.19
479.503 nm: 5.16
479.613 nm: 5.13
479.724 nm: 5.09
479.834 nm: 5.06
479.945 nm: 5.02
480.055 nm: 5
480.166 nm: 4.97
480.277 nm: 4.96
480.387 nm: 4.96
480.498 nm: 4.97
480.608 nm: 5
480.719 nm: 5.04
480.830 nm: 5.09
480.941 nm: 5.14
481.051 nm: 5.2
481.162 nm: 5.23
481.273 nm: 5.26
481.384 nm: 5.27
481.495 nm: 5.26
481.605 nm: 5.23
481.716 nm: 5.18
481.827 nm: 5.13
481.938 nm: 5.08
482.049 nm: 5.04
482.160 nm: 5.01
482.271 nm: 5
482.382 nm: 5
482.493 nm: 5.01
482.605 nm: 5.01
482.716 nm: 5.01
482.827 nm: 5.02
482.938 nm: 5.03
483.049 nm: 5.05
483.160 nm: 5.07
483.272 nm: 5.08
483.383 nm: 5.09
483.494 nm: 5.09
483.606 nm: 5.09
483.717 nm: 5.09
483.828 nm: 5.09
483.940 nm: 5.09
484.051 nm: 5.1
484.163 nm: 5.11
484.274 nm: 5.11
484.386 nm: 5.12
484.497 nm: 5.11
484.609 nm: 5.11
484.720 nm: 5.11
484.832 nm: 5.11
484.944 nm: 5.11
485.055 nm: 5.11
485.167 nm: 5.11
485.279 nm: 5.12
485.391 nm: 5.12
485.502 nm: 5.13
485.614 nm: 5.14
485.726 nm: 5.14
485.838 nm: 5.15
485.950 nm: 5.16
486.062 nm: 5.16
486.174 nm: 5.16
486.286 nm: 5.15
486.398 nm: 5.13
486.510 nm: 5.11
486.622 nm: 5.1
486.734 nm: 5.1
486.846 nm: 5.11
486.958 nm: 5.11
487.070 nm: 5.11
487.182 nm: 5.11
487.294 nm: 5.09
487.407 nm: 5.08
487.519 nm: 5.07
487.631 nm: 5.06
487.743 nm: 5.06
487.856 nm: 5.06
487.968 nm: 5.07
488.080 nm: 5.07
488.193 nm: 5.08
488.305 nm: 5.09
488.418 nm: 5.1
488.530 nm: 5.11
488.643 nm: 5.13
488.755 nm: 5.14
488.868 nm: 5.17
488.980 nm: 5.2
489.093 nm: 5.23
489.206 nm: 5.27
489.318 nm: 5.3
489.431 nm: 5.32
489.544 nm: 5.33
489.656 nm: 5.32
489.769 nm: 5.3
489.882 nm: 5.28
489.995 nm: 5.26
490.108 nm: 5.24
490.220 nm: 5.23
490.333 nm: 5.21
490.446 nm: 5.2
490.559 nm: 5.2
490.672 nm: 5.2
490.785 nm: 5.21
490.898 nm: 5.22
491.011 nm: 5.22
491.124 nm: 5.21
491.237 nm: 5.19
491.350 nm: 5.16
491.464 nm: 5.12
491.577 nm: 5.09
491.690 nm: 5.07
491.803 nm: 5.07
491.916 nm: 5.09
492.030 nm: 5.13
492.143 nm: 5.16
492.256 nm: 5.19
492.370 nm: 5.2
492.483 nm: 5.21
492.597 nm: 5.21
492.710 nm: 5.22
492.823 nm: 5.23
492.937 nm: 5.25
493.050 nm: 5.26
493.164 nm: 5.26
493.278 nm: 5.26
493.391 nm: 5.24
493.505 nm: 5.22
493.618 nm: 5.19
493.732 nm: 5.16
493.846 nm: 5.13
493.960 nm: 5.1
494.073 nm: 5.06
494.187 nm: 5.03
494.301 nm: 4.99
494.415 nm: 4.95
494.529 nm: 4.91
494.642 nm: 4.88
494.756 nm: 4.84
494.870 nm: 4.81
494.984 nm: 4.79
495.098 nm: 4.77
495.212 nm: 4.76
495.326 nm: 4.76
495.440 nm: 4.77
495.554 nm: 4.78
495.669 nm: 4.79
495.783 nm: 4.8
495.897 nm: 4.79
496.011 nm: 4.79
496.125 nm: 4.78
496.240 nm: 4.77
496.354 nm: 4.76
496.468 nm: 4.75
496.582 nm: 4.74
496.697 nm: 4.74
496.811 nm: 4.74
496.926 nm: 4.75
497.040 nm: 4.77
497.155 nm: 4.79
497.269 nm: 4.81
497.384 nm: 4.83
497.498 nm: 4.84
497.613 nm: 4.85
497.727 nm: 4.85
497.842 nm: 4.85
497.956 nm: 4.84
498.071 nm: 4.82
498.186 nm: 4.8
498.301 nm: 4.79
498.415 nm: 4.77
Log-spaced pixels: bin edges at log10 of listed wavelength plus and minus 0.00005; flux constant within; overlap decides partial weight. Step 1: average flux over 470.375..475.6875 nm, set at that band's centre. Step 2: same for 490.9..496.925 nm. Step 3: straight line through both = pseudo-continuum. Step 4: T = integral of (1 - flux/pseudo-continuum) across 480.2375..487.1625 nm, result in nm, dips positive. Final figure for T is 0.32 nm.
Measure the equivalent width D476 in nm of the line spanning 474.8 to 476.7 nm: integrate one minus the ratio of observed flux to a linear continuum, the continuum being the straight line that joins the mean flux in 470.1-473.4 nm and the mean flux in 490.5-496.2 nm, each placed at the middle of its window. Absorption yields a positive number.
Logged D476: 0.13 nm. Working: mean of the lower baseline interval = 5.93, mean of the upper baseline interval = 5.05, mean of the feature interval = 5.37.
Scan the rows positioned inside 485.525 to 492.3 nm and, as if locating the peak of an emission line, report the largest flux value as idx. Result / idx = 5.33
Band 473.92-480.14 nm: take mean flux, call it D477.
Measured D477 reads 5.29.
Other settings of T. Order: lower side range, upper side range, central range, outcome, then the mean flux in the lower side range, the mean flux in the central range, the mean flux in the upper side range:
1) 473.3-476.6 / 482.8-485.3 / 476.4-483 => 0.13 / 5.45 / 5.16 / 5.09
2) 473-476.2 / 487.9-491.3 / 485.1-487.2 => 0.06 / 5.48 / 5.13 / 5.2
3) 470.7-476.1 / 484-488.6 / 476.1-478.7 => 0.10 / 5.64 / 5.27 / 5.11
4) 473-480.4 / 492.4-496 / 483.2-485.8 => 0.04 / 5.32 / 5.11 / 5.01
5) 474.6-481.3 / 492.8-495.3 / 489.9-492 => -0.04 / 5.24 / 5.18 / 5.04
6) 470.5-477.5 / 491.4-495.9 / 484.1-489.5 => 0.11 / 5.59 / 5.13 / 5.04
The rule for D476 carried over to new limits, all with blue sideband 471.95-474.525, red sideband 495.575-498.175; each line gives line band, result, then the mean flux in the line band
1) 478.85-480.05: 0.053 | 5.15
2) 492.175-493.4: -0.074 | 5.23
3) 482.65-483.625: 0.037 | 5.06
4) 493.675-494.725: -0.029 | 5.02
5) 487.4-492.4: -0.143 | 5.17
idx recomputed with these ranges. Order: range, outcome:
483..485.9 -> 5.15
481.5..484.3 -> 5.23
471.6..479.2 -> 5.95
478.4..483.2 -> 5.27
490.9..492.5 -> 5.22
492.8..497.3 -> 5.26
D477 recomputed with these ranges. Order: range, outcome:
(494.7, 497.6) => 4.78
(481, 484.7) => 5.1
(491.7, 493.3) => 5.19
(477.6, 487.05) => 5.12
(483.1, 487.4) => 5.11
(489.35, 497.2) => 5.05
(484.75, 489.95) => 5.14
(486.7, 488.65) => 5.09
